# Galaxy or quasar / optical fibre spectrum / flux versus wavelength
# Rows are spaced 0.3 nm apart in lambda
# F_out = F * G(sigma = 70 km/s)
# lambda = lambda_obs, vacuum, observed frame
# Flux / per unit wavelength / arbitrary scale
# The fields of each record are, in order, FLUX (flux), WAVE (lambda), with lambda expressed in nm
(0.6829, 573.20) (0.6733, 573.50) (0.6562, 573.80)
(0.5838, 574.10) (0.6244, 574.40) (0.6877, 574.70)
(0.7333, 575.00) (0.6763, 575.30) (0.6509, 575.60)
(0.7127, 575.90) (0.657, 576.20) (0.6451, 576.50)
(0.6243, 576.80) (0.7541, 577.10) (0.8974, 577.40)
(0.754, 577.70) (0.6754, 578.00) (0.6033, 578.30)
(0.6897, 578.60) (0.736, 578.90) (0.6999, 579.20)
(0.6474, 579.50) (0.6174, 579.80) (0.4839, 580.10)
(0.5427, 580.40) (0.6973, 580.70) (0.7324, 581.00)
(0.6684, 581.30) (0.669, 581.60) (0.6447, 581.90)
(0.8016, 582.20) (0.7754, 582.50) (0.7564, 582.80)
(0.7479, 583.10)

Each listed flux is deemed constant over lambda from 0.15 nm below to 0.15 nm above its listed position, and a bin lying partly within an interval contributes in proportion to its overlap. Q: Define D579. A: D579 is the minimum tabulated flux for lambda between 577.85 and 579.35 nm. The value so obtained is 0.6033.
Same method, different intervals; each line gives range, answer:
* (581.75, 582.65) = 0.6447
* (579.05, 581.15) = 0.4839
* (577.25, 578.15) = 0.6754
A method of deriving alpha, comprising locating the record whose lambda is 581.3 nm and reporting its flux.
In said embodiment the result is 0.6684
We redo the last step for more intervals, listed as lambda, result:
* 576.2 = 0.657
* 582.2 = 0.8016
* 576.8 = 0.6243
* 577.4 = 0.8974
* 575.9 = 0.7127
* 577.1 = 0.7541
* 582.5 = 0.7754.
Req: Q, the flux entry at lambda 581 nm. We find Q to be 0.7324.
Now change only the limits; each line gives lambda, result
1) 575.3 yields 0.6763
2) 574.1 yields 0.5838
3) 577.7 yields 0.754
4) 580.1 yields 0.4839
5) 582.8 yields 0.7564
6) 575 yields 0.7333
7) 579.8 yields 0.6174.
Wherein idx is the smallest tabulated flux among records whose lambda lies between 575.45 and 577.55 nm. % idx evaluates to 0.6243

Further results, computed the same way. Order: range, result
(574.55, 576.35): 0.6509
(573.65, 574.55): 0.5838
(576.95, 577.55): 0.7541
